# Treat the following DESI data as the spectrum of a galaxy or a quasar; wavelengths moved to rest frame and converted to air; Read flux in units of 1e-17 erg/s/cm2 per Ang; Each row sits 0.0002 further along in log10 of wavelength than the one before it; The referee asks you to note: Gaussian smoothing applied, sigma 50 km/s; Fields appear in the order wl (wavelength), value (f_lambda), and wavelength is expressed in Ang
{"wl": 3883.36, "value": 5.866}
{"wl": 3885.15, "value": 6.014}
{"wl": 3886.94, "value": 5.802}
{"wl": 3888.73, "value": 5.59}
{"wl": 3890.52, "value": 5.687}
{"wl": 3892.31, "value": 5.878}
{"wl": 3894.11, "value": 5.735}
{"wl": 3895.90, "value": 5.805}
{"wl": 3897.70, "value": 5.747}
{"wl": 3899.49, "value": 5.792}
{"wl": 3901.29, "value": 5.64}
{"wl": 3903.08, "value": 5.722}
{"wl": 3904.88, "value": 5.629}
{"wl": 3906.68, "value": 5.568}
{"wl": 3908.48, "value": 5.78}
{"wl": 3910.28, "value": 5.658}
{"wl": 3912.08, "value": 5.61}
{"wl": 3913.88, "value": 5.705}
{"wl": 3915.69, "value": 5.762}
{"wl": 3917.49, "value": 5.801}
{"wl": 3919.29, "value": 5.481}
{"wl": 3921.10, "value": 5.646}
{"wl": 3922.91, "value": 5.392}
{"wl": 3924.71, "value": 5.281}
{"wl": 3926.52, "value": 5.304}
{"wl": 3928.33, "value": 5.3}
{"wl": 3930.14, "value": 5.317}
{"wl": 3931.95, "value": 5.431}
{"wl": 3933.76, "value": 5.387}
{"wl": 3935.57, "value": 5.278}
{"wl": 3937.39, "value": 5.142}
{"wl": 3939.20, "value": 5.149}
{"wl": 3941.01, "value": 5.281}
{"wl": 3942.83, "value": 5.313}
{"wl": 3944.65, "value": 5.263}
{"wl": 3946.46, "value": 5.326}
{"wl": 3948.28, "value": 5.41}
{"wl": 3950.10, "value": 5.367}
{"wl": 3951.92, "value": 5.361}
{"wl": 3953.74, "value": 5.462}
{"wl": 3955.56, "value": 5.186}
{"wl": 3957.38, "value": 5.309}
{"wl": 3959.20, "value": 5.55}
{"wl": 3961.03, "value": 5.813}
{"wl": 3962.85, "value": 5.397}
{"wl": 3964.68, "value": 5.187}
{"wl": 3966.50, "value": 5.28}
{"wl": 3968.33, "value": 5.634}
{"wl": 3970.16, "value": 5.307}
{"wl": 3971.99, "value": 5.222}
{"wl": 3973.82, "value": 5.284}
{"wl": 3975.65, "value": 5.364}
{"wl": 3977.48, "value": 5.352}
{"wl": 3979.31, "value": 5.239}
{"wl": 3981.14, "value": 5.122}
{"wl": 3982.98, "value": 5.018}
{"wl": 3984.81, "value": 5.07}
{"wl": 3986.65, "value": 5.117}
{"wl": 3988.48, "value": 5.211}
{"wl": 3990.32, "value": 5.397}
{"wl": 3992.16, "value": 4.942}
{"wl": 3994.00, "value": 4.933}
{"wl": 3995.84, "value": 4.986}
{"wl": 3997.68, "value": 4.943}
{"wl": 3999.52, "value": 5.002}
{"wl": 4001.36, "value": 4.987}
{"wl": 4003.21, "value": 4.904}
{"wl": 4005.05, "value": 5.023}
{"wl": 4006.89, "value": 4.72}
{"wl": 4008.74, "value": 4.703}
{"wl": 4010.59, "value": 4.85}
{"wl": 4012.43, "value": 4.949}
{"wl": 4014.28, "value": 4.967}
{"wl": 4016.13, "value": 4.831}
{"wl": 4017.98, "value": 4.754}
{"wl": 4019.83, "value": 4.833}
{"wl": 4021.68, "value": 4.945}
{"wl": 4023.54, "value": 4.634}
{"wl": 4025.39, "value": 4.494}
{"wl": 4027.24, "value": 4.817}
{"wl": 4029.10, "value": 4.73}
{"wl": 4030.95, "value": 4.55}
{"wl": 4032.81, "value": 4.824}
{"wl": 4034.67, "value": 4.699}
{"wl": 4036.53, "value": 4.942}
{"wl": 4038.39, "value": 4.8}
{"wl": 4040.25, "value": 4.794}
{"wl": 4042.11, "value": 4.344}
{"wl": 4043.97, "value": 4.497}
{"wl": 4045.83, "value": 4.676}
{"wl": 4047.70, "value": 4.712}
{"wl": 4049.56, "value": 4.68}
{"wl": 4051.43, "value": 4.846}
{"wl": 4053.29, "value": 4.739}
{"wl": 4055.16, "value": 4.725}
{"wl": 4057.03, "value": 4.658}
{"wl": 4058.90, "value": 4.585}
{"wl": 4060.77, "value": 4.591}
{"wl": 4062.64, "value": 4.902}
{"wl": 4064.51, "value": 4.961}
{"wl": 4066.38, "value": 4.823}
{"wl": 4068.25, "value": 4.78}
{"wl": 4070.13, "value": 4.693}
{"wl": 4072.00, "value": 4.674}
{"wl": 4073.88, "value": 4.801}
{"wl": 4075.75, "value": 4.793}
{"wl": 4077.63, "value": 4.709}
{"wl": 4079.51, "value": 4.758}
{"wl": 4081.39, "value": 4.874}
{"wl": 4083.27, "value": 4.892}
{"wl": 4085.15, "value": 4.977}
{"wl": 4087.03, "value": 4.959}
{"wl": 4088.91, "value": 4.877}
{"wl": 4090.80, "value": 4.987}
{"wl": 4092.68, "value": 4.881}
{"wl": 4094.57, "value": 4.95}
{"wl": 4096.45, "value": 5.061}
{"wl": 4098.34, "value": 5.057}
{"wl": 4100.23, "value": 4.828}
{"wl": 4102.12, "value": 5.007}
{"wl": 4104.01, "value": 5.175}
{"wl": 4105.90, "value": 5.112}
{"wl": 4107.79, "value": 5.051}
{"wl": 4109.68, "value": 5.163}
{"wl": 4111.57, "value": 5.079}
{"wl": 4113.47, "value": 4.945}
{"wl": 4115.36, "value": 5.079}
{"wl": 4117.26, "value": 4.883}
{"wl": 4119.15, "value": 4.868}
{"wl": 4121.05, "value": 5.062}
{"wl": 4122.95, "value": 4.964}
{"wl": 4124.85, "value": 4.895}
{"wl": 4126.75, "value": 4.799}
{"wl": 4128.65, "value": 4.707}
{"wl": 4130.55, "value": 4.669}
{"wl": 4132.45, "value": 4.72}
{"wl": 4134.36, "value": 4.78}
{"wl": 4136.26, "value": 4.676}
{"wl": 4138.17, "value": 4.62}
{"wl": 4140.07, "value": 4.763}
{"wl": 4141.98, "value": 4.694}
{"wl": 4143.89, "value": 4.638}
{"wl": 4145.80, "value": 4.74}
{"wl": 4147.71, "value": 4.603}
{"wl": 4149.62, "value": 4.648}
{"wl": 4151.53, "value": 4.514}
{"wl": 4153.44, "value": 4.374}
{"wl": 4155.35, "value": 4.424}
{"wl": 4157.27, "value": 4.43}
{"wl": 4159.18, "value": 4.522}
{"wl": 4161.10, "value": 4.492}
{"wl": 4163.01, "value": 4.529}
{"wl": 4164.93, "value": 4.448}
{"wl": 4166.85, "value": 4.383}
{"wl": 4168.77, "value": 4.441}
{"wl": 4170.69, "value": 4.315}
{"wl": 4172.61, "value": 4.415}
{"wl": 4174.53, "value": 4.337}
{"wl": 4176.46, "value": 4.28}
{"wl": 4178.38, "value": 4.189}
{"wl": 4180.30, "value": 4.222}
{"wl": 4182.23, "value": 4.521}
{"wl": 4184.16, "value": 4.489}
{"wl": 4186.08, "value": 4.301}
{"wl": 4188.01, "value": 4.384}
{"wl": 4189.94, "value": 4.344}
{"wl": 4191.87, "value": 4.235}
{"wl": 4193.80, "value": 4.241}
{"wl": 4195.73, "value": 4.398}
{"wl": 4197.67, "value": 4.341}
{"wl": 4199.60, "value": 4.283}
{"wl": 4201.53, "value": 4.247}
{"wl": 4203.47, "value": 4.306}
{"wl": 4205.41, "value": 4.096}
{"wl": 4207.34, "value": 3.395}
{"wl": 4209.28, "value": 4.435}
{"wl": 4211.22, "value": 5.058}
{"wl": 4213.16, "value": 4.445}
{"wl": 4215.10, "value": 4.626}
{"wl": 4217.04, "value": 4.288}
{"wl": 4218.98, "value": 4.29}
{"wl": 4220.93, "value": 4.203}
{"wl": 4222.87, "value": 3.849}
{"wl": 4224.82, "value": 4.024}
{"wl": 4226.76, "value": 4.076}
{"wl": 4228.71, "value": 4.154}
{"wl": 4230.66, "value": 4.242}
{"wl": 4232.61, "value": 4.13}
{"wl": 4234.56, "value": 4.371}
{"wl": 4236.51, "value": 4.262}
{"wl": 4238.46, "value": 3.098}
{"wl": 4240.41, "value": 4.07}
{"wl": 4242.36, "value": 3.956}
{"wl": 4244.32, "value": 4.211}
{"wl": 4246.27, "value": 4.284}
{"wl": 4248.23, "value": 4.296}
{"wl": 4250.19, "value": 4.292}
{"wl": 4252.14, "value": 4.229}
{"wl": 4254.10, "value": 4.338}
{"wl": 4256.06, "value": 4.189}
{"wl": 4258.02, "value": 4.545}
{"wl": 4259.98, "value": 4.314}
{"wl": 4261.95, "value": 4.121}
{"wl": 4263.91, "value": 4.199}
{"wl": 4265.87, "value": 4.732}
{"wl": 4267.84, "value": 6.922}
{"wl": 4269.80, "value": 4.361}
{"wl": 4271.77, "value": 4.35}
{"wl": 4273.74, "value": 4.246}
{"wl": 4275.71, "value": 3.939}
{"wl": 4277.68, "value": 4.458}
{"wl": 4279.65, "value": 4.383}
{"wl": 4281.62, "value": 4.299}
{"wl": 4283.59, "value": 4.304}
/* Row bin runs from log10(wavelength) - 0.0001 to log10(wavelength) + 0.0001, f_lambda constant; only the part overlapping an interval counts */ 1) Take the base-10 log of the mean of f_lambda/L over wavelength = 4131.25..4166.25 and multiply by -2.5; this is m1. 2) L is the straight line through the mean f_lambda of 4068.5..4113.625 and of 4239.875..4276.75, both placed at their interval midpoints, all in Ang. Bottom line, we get 0.04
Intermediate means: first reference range 4.93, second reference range 4.4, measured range 4.59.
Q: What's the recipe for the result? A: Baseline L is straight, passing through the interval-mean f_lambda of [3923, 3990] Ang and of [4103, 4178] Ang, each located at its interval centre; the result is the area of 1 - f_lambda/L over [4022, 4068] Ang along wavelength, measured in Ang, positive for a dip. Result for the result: 2.7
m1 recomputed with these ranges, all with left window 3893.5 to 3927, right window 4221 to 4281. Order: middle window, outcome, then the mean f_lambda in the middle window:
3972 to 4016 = 0.055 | 5.05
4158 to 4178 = 0.050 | 4.41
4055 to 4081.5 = 0.058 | 4.75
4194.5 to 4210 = 0.075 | 4.18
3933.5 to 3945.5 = 0.055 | 5.25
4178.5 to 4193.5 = 0.050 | 4.34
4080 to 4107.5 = -0.014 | 4.97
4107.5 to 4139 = -0.018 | 4.88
